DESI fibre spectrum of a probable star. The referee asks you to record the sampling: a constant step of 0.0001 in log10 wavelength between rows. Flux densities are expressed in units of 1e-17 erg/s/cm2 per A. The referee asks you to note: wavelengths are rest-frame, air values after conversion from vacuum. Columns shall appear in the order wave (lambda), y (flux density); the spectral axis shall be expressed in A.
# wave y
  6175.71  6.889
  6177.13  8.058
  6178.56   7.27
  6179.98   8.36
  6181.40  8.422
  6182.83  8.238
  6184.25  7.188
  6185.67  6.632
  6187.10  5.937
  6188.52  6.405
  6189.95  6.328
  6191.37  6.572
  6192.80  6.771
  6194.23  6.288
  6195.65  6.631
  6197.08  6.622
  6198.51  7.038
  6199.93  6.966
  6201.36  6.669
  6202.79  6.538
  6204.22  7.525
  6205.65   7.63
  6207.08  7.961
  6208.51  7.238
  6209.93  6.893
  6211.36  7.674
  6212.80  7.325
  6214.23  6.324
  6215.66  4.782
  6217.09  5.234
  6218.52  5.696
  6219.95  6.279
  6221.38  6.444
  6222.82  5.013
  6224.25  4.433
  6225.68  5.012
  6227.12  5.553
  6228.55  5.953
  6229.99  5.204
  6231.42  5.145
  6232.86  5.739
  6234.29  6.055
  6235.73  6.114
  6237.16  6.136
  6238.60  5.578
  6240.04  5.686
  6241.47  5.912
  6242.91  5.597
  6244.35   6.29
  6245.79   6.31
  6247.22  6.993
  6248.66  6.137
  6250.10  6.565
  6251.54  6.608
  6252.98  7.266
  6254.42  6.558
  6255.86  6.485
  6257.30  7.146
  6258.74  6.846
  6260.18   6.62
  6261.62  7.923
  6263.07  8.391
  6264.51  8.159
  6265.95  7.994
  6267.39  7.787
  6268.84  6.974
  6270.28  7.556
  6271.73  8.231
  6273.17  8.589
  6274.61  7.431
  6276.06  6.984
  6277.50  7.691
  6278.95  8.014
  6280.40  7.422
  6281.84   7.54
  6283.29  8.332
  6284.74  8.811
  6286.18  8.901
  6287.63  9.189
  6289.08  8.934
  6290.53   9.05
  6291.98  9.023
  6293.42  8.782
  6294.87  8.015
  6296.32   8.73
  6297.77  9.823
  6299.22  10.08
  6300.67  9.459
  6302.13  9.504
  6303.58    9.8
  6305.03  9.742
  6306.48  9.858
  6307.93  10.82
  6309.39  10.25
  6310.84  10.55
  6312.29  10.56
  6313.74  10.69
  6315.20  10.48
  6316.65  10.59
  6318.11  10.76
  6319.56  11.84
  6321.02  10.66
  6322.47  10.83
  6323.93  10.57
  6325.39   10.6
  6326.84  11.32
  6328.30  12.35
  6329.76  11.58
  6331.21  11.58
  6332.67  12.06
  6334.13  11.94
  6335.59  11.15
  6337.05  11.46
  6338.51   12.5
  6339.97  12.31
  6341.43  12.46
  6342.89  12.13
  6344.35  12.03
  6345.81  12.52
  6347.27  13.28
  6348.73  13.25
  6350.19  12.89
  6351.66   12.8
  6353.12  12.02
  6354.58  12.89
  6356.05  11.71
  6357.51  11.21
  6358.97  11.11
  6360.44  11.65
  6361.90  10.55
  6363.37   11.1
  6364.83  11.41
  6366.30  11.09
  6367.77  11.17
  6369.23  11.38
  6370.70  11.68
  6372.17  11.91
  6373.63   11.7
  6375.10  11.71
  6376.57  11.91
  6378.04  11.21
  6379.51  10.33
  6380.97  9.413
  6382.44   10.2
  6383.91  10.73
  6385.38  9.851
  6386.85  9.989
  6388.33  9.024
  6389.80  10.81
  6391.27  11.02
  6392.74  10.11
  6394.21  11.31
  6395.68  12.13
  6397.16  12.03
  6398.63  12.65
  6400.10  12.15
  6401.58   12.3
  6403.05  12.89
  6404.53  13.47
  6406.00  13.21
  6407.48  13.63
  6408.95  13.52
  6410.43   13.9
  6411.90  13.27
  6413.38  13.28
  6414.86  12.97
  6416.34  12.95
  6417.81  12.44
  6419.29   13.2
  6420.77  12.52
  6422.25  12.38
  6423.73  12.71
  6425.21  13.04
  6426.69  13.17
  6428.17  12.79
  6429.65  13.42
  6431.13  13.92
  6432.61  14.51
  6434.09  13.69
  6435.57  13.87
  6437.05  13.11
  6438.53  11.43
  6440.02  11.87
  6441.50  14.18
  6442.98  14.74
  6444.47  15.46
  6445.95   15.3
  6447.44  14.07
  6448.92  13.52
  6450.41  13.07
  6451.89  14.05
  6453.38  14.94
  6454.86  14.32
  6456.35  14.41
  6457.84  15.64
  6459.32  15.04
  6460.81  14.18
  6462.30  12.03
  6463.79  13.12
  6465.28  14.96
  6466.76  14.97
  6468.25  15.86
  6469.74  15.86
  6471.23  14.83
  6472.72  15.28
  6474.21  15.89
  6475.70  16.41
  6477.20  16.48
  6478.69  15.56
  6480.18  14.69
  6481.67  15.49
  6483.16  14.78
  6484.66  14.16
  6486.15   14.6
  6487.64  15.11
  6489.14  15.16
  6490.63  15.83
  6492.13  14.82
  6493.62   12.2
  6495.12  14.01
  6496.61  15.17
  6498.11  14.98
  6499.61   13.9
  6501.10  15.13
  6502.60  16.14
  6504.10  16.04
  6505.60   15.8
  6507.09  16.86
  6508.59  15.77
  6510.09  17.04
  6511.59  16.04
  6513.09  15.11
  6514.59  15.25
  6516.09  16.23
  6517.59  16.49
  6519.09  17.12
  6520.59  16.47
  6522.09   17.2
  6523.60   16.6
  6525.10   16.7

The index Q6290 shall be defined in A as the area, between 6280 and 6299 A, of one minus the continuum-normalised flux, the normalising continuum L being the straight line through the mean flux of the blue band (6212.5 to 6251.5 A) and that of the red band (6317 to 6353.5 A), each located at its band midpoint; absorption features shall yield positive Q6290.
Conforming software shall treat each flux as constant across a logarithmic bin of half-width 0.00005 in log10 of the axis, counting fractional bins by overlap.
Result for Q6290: 0.99 A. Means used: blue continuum 5.83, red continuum 11.9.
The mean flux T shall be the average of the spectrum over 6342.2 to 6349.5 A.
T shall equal 12.7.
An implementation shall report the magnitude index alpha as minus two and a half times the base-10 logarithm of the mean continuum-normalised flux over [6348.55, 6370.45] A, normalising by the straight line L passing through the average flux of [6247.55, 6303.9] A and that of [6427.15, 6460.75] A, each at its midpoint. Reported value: -0.07 mag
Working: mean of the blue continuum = 8.02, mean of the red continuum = 14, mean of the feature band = 11.7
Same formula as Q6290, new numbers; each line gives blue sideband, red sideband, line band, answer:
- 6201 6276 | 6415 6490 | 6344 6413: -1.4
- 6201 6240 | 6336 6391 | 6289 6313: -1.2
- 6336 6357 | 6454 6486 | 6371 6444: 7.3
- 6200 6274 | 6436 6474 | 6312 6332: -3.1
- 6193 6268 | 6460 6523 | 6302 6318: -2.0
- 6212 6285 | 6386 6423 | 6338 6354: -3.8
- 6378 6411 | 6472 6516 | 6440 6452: -0.6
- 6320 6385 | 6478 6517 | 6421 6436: 0.2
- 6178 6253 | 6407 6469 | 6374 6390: 1.9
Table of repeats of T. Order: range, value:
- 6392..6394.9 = 10.7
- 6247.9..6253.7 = 6.64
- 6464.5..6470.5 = 15.4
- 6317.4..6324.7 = 10.9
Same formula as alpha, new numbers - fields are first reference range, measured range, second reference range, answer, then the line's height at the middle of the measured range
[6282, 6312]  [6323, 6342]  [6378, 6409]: -0.15 mag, 10.1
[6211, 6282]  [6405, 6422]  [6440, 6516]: -0.05 mag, 12.6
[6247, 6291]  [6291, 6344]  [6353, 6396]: -0.16 mag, 9.21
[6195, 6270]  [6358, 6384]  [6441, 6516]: 0.01 mag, 11.3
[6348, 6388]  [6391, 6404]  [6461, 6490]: 0.04 mag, 12.3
